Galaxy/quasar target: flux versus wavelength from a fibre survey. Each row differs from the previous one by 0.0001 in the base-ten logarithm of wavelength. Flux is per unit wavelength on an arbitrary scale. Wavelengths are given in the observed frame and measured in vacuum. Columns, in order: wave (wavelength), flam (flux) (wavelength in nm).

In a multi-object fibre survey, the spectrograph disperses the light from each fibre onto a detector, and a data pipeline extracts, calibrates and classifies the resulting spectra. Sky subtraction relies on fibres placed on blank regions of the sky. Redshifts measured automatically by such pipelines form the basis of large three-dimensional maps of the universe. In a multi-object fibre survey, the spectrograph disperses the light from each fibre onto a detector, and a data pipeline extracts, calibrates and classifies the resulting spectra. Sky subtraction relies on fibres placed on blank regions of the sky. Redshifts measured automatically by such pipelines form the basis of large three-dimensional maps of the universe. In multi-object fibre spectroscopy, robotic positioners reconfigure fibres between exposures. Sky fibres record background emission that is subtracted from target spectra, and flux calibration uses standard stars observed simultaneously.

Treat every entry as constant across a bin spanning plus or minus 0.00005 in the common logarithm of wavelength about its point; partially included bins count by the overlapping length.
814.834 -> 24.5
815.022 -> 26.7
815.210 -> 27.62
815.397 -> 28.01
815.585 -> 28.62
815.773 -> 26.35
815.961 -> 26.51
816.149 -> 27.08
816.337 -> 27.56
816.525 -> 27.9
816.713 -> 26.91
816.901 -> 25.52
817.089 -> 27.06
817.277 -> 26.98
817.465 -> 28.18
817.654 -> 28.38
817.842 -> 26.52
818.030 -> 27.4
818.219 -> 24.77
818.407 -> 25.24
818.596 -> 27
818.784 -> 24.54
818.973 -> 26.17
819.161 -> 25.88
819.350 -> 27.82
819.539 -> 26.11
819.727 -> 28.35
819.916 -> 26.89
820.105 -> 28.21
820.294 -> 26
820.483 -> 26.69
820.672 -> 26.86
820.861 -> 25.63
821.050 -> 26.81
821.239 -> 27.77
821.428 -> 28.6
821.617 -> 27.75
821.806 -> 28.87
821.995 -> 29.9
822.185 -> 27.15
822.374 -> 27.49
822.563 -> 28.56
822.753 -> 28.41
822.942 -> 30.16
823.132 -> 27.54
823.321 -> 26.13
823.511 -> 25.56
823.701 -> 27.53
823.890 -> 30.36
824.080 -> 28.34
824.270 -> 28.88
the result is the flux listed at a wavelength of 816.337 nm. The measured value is 27.56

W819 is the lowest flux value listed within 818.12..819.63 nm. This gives 24.54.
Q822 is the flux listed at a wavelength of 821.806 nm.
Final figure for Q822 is 28.87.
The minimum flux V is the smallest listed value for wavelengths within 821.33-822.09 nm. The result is 27.75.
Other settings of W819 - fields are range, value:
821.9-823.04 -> 27.15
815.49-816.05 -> 26.35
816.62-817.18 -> 25.52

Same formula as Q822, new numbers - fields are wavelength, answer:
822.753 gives 28.41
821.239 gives 27.77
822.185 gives 27.15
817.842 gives 26.52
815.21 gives 27.62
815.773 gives 26.35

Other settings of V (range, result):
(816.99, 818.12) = 26.52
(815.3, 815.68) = 28.01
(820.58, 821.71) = 25.63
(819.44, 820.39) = 26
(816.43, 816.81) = 26.91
